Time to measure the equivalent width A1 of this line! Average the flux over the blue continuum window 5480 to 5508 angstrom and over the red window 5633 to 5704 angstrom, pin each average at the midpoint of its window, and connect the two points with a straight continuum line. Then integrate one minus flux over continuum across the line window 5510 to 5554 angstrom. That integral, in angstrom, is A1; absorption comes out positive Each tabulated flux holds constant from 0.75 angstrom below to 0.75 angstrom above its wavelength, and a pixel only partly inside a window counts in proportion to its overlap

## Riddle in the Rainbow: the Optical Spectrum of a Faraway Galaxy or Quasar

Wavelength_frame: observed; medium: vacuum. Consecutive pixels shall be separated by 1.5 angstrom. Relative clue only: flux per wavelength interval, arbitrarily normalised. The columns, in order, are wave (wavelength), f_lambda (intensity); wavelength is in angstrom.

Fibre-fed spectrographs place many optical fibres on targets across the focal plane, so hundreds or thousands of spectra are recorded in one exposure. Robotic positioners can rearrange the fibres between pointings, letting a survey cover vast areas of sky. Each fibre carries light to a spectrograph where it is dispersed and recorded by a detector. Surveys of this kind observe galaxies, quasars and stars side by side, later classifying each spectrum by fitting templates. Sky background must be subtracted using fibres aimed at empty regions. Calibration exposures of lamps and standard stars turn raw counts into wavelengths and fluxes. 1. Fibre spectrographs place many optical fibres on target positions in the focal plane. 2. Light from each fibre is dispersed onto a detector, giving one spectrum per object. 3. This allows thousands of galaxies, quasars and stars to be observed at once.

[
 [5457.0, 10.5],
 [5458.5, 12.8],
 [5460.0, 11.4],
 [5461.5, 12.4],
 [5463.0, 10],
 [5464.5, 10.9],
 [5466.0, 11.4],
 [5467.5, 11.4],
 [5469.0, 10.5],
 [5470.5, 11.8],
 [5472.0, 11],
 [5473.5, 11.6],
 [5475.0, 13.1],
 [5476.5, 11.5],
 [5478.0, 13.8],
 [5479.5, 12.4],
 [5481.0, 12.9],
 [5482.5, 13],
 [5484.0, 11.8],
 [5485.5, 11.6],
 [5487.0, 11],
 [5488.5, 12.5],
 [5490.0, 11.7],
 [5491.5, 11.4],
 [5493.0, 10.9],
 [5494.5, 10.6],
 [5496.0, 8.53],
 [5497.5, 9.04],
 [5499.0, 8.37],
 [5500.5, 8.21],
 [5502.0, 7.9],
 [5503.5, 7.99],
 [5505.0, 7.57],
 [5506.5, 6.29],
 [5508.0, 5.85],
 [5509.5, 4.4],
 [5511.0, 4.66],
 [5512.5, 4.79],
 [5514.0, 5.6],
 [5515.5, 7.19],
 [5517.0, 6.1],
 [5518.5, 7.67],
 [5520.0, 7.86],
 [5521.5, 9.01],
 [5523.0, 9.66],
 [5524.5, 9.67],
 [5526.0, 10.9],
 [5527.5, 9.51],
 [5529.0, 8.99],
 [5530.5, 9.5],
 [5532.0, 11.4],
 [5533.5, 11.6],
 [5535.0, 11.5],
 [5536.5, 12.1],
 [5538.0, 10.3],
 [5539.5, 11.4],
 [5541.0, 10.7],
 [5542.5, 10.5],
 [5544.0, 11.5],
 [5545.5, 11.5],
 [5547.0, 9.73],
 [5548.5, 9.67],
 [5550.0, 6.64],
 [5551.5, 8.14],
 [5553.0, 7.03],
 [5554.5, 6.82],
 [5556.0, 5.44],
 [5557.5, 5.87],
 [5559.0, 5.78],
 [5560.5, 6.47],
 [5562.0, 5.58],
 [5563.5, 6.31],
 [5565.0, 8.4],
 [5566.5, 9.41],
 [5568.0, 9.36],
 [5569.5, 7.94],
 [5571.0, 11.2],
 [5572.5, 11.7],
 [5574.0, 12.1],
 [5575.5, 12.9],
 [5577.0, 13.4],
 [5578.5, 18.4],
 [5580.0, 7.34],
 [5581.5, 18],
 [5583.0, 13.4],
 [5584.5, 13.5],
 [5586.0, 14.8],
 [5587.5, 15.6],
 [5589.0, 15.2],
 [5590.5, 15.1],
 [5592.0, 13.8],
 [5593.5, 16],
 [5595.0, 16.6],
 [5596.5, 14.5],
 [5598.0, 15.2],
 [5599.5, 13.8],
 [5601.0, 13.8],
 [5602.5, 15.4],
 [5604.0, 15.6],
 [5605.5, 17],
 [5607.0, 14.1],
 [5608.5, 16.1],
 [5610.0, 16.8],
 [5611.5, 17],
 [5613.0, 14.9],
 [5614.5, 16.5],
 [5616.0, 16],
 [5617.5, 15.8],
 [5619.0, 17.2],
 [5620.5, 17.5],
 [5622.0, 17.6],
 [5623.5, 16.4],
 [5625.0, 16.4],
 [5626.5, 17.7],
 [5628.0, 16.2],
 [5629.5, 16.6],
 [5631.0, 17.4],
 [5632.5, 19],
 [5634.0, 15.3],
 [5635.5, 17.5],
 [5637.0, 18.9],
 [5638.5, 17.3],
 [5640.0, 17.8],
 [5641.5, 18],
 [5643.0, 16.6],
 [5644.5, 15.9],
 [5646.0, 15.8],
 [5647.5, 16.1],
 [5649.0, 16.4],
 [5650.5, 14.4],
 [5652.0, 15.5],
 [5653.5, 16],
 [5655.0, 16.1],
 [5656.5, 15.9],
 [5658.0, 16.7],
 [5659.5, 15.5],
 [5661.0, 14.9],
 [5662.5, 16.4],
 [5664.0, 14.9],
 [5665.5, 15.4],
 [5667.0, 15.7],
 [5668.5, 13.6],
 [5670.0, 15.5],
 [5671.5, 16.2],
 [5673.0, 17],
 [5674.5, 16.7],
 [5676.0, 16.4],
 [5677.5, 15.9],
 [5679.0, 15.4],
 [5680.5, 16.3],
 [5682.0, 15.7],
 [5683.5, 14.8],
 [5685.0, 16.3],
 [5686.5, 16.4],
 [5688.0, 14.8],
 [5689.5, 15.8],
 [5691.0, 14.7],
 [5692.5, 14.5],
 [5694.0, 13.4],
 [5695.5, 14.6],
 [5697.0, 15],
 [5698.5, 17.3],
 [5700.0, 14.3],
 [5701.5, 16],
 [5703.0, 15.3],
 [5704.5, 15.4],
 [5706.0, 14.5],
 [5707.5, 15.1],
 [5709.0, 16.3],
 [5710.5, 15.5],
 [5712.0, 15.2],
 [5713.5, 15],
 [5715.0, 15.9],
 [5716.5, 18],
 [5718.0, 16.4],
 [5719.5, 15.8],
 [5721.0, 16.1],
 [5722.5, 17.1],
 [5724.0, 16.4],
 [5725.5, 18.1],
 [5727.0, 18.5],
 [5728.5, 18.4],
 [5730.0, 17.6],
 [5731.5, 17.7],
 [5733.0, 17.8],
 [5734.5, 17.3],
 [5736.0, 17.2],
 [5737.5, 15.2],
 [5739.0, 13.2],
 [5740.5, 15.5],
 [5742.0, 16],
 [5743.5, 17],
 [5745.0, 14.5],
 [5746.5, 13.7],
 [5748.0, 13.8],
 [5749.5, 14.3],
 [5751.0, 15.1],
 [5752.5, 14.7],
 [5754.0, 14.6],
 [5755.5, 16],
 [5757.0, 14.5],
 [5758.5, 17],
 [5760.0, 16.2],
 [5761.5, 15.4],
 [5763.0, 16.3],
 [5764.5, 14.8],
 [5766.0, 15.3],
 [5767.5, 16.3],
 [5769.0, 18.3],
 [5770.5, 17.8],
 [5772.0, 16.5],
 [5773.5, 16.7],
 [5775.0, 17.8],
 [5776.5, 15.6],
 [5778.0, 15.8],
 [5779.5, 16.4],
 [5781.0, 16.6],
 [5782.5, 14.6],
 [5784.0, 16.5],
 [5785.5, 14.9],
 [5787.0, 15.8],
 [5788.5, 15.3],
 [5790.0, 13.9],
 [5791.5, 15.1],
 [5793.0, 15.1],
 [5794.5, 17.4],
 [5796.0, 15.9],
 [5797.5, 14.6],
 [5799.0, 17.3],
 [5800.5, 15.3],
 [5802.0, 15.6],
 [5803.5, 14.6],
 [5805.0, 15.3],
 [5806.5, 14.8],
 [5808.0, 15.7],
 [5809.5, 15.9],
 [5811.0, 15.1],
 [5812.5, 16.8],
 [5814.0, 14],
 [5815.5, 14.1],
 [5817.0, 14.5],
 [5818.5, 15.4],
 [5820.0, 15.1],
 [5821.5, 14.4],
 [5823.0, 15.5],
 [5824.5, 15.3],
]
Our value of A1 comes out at 8.6 angstrom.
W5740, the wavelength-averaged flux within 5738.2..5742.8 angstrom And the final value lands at 14.9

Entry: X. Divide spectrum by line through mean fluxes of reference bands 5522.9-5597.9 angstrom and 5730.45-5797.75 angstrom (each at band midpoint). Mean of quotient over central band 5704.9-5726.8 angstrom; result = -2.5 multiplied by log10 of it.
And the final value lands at -0.11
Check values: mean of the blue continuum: 10.9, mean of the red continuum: 15.8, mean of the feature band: 16.1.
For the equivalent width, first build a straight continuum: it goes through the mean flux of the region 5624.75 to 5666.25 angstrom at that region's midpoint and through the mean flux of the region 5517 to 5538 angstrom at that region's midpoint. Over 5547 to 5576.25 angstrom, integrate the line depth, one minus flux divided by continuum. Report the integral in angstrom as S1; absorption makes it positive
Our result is 8.7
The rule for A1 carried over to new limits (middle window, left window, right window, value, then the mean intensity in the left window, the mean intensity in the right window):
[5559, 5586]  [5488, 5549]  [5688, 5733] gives 0.6 angstrom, 9.11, 16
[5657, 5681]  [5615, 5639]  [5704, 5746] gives 1.4 angstrom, 17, 16.3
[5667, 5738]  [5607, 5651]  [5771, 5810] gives 1.1 angstrom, 16.7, 15.7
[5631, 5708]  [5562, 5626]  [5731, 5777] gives -4.8 angstrom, 14.2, 15.9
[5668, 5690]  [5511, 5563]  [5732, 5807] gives -4.8 angstrom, 8.64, 15.7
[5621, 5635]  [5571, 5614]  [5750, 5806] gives -2.0 angstrom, 14.7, 15.8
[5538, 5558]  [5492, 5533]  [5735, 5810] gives 0.4 angstrom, 8.12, 15.6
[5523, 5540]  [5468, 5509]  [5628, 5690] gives 1.9 angstrom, 10.4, 16.2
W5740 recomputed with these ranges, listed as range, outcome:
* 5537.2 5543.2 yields 10.7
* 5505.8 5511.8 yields 5.29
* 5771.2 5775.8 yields 17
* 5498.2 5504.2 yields 8.13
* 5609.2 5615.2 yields 16.3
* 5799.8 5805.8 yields 15.2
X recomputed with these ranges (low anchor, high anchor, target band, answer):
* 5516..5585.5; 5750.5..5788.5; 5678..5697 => -0.12 mag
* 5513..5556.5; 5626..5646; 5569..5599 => -0.06 mag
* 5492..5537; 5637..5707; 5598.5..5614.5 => -0.21 mag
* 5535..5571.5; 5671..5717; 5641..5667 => -0.17 mag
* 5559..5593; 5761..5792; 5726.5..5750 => -0.06 mag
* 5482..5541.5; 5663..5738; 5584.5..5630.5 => -0.24 mag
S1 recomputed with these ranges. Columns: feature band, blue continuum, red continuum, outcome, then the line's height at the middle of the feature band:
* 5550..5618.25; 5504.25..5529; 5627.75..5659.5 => 0.2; 12.3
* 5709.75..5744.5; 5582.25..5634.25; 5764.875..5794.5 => -1.2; 16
